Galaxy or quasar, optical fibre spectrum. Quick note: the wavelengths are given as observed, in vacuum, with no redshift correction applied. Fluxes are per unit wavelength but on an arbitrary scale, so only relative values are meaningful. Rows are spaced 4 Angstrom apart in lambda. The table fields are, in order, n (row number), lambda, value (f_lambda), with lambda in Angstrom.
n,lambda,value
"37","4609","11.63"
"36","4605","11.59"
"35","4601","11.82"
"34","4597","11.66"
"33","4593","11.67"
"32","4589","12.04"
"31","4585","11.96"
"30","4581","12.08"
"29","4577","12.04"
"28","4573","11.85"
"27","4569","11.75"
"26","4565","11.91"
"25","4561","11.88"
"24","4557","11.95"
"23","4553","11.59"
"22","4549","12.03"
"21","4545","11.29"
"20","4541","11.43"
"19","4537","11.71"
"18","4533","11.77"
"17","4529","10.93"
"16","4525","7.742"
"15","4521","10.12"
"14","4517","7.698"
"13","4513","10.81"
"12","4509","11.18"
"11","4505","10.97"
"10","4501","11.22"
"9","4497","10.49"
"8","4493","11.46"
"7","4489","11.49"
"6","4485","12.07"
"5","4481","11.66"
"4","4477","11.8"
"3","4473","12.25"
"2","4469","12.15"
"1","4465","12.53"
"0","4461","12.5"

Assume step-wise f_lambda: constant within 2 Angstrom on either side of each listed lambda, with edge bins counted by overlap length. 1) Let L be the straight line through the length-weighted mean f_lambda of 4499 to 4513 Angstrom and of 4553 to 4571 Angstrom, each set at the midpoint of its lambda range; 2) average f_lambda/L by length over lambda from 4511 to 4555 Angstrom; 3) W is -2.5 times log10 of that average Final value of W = 0.080 mag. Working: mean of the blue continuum 11.1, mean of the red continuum 11.8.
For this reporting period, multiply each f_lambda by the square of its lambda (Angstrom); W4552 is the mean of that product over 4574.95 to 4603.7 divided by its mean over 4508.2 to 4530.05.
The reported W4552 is 1.3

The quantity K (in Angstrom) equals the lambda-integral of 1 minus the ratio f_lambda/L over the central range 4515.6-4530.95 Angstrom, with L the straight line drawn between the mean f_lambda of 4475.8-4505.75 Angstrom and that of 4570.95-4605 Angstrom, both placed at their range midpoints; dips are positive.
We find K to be 3.2 Angstrom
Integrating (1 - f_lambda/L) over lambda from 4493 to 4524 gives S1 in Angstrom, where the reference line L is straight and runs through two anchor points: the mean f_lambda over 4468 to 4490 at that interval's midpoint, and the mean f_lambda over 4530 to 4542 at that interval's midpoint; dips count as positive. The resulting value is 3.7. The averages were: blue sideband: 11.9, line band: 10.3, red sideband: 11.6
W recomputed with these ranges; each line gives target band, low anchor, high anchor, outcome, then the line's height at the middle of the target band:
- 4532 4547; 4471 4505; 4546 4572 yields 0.02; 11.7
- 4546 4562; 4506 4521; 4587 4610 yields -0.10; 10.8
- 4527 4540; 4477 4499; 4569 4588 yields 0.02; 11.7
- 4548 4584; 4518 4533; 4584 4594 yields -0.07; 11.1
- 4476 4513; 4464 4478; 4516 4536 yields -0.01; 11.2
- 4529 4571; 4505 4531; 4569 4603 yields -0.09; 10.8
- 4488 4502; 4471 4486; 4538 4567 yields 0.07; 11.9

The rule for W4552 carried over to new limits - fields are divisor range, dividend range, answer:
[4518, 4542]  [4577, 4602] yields 1.17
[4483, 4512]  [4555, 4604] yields 1.09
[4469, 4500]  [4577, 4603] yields 1.07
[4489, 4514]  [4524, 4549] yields 1.01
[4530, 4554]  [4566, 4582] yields 1.04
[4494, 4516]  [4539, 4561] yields 1.10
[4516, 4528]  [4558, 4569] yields 1.38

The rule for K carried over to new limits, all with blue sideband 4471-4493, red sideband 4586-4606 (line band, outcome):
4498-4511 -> 0.81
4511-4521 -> 2.01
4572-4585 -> -0.24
